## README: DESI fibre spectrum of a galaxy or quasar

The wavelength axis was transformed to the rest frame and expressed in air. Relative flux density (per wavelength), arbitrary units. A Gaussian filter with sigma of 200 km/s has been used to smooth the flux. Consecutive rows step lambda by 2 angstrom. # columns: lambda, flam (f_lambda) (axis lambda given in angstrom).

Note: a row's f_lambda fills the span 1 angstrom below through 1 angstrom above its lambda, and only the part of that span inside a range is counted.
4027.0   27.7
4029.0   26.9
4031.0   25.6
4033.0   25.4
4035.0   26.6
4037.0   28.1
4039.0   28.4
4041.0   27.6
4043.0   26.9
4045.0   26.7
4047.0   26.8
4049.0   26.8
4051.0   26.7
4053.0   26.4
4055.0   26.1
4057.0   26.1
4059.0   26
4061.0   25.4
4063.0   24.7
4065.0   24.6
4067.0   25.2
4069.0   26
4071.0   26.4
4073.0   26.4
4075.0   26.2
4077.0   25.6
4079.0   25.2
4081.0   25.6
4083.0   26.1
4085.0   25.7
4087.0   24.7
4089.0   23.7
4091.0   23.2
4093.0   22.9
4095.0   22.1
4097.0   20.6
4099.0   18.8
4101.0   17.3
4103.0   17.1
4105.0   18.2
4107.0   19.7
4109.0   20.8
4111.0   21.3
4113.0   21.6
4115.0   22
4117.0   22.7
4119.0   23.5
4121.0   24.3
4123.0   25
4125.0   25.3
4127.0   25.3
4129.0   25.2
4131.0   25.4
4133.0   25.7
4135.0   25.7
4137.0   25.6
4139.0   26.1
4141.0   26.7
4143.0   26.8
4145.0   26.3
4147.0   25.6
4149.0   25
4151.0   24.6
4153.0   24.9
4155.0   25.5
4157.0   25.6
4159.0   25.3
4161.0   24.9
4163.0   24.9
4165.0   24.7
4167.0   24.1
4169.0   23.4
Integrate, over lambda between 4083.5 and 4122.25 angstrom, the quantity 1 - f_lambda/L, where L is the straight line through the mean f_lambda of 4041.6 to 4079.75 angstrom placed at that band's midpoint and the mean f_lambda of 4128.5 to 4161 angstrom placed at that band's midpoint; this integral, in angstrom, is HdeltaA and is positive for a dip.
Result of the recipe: 6.2 angstrom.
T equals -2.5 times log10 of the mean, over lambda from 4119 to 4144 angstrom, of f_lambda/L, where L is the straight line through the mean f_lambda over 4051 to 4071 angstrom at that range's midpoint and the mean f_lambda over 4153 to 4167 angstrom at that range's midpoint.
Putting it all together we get -0.011 mag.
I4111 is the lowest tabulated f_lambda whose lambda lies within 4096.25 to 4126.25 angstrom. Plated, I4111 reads 17.1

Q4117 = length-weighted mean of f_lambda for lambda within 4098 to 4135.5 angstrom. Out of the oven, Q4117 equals 22.3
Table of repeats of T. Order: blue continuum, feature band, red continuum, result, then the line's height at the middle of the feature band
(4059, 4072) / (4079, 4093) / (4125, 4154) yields 0.03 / 25.5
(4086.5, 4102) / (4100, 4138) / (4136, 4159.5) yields 0.04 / 23.5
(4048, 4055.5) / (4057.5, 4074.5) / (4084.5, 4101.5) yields -0.03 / 25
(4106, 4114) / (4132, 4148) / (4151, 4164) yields -0.11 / 23.6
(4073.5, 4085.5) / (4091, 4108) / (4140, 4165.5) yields 0.28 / 25.7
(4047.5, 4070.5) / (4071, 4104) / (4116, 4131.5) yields 0.09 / 25.3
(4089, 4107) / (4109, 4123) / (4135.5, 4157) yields -0.02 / 22.3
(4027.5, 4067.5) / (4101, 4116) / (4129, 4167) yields 0.28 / 25.8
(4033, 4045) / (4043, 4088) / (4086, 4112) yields -0.07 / 24.4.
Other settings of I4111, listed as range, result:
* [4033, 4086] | 24.6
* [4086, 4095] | 22.1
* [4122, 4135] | 25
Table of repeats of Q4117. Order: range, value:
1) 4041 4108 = 24.3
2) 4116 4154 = 25.2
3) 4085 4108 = 21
